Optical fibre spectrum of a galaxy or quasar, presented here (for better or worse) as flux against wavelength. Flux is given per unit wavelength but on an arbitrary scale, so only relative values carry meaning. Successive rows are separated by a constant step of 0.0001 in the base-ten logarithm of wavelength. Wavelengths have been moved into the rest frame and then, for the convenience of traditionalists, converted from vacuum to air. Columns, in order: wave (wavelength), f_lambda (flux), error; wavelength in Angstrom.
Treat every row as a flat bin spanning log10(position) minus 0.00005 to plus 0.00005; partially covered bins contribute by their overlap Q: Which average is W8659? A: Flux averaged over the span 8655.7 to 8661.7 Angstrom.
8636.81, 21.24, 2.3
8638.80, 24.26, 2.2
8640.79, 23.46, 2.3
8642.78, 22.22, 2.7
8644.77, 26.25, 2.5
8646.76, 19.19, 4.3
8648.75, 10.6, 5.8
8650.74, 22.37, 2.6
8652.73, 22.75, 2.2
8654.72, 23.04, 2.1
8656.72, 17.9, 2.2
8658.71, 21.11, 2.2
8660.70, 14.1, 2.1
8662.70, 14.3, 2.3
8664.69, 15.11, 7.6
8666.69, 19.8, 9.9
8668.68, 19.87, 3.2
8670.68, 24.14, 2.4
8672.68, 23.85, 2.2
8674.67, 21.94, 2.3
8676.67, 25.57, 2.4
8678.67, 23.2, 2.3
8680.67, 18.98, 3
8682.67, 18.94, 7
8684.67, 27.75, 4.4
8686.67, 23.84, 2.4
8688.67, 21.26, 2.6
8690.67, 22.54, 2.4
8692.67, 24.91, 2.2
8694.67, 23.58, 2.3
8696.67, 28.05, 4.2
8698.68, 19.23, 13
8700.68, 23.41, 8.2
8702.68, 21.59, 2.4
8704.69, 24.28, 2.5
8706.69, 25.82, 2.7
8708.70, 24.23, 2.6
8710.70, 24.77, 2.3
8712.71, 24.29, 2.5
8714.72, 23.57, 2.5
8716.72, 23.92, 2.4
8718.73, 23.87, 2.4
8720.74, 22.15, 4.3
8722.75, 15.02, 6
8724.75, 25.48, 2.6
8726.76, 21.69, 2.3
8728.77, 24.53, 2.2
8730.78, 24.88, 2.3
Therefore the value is 17.7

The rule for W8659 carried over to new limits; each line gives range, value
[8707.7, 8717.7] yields 24.2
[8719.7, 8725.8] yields 20.9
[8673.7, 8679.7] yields 23.5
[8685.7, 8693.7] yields 23.1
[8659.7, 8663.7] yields 14.2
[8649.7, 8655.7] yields 22.7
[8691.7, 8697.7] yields 25.5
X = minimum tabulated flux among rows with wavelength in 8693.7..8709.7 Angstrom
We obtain 19.23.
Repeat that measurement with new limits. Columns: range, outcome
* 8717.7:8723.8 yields 15.02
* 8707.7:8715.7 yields 23.57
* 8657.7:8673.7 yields 14.1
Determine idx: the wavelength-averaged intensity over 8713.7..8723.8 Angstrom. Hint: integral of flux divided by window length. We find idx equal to 21.7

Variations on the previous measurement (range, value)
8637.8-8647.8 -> 23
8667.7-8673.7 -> 22.6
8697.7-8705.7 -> 22.2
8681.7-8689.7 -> 23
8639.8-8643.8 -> 22.9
